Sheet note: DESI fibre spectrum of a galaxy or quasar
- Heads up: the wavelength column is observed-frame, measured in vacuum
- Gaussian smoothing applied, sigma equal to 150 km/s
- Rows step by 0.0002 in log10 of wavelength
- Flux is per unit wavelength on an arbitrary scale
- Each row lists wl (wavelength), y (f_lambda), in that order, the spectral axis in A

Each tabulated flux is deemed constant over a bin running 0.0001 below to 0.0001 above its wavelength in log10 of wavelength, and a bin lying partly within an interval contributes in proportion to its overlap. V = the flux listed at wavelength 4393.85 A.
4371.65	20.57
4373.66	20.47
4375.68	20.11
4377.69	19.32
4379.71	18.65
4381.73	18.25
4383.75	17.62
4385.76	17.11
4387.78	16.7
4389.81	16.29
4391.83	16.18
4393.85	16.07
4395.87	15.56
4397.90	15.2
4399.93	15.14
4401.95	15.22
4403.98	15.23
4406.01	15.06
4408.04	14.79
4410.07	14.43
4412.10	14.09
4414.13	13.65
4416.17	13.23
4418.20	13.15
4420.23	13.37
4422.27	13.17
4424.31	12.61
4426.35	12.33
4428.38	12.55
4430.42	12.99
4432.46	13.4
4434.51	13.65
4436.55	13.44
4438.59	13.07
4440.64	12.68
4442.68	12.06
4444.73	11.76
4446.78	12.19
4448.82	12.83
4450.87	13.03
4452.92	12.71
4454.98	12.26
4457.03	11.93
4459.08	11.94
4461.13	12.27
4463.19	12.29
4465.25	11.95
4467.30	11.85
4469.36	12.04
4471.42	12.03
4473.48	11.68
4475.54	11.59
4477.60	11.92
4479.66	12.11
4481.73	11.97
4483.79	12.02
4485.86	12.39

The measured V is 16.07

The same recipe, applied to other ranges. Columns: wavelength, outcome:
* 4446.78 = 12.19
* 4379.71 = 18.65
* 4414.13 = 13.65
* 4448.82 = 12.83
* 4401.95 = 15.22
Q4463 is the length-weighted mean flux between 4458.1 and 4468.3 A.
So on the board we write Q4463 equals 12.1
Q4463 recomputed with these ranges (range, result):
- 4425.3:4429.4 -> 12.5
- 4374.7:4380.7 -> 19.4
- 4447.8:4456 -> 12.7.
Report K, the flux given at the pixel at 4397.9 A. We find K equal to 15.2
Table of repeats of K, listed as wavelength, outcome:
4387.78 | 16.7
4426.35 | 12.33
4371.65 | 20.57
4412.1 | 14.09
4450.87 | 13.03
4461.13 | 12.27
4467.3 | 11.85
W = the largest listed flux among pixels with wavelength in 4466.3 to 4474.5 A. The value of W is 12.04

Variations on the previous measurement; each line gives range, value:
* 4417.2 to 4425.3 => 13.37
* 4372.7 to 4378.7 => 20.47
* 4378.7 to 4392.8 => 18.65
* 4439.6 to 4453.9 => 13.03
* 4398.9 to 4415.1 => 15.23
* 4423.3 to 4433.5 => 13.4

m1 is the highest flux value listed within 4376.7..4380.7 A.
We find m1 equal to 19.32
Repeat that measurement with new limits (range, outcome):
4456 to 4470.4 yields 12.29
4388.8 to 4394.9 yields 16.29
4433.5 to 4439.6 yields 13.65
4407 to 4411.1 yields 14.79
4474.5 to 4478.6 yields 11.92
